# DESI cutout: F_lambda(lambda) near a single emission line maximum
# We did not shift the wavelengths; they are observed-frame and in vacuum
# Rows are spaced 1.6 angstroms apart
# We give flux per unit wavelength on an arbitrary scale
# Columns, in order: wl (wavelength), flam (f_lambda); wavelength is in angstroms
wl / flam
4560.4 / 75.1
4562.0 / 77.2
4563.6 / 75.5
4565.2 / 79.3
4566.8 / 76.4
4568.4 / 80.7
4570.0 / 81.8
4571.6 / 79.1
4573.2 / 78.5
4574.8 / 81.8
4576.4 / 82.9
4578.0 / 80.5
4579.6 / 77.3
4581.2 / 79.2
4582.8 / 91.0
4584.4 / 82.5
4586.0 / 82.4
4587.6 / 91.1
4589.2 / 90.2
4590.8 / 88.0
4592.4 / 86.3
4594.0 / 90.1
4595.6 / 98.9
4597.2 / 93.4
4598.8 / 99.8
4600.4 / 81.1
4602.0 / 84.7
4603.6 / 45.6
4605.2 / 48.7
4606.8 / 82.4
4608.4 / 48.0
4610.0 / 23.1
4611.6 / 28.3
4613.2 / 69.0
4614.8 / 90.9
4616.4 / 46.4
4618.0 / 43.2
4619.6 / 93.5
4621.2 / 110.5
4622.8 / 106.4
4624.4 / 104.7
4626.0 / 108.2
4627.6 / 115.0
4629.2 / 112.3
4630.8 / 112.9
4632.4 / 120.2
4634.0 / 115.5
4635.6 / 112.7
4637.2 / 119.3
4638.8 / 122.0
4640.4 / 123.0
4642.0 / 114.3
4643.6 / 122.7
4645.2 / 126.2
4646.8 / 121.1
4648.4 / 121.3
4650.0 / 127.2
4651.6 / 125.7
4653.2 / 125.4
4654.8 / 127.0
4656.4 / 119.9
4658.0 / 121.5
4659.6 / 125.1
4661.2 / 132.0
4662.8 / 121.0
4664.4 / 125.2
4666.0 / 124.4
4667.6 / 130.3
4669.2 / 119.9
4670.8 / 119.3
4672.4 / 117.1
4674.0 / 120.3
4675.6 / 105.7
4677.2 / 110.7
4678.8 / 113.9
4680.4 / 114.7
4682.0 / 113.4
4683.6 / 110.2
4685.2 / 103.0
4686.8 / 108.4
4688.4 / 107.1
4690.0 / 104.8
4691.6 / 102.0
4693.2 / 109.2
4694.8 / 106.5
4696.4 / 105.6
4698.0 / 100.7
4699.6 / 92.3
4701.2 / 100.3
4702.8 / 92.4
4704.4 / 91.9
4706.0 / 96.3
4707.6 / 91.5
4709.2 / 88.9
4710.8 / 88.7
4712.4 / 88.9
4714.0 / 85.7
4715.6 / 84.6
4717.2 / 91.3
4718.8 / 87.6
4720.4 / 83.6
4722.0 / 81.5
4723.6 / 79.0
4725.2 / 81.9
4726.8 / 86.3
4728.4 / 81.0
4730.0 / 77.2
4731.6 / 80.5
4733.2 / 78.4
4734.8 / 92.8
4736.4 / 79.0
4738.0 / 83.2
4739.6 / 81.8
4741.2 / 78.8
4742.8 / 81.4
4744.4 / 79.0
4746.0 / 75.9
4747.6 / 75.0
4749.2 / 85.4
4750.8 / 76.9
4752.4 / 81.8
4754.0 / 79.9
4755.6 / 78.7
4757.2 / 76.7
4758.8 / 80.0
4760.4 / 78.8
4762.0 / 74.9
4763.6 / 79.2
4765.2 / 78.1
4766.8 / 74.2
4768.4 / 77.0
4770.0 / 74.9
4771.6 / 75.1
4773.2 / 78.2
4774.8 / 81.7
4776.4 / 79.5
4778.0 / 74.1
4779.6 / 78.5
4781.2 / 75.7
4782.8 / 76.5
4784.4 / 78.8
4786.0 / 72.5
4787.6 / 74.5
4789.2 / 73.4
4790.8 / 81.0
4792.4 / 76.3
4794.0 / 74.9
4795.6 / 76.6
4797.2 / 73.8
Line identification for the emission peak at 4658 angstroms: C IV 1549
